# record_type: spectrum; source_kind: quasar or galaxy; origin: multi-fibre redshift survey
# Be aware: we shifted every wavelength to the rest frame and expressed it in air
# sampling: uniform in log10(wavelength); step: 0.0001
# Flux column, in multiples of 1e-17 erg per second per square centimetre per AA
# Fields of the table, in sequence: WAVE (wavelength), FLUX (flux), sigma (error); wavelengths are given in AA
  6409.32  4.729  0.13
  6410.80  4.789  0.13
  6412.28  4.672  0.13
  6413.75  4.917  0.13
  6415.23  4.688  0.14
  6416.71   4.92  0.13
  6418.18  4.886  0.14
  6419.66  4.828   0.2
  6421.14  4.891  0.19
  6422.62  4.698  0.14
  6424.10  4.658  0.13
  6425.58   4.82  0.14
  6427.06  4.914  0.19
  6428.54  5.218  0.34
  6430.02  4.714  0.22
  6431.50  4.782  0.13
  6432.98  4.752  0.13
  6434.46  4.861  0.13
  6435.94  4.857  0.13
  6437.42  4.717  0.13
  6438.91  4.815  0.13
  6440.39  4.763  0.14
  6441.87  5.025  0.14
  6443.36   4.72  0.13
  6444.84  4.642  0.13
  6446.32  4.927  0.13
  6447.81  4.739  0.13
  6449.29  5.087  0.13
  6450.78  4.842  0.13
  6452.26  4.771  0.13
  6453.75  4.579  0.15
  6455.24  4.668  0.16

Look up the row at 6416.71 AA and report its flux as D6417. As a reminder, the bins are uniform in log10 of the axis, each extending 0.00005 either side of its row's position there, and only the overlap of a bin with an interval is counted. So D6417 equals 4.92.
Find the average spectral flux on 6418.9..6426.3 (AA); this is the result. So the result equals 4.77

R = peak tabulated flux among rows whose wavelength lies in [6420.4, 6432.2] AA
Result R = 5.218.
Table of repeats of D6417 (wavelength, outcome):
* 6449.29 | 5.087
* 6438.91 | 4.815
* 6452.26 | 4.771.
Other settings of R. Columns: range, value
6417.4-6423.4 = 4.891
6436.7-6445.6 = 5.025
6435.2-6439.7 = 4.857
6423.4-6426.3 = 4.82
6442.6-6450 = 5.087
